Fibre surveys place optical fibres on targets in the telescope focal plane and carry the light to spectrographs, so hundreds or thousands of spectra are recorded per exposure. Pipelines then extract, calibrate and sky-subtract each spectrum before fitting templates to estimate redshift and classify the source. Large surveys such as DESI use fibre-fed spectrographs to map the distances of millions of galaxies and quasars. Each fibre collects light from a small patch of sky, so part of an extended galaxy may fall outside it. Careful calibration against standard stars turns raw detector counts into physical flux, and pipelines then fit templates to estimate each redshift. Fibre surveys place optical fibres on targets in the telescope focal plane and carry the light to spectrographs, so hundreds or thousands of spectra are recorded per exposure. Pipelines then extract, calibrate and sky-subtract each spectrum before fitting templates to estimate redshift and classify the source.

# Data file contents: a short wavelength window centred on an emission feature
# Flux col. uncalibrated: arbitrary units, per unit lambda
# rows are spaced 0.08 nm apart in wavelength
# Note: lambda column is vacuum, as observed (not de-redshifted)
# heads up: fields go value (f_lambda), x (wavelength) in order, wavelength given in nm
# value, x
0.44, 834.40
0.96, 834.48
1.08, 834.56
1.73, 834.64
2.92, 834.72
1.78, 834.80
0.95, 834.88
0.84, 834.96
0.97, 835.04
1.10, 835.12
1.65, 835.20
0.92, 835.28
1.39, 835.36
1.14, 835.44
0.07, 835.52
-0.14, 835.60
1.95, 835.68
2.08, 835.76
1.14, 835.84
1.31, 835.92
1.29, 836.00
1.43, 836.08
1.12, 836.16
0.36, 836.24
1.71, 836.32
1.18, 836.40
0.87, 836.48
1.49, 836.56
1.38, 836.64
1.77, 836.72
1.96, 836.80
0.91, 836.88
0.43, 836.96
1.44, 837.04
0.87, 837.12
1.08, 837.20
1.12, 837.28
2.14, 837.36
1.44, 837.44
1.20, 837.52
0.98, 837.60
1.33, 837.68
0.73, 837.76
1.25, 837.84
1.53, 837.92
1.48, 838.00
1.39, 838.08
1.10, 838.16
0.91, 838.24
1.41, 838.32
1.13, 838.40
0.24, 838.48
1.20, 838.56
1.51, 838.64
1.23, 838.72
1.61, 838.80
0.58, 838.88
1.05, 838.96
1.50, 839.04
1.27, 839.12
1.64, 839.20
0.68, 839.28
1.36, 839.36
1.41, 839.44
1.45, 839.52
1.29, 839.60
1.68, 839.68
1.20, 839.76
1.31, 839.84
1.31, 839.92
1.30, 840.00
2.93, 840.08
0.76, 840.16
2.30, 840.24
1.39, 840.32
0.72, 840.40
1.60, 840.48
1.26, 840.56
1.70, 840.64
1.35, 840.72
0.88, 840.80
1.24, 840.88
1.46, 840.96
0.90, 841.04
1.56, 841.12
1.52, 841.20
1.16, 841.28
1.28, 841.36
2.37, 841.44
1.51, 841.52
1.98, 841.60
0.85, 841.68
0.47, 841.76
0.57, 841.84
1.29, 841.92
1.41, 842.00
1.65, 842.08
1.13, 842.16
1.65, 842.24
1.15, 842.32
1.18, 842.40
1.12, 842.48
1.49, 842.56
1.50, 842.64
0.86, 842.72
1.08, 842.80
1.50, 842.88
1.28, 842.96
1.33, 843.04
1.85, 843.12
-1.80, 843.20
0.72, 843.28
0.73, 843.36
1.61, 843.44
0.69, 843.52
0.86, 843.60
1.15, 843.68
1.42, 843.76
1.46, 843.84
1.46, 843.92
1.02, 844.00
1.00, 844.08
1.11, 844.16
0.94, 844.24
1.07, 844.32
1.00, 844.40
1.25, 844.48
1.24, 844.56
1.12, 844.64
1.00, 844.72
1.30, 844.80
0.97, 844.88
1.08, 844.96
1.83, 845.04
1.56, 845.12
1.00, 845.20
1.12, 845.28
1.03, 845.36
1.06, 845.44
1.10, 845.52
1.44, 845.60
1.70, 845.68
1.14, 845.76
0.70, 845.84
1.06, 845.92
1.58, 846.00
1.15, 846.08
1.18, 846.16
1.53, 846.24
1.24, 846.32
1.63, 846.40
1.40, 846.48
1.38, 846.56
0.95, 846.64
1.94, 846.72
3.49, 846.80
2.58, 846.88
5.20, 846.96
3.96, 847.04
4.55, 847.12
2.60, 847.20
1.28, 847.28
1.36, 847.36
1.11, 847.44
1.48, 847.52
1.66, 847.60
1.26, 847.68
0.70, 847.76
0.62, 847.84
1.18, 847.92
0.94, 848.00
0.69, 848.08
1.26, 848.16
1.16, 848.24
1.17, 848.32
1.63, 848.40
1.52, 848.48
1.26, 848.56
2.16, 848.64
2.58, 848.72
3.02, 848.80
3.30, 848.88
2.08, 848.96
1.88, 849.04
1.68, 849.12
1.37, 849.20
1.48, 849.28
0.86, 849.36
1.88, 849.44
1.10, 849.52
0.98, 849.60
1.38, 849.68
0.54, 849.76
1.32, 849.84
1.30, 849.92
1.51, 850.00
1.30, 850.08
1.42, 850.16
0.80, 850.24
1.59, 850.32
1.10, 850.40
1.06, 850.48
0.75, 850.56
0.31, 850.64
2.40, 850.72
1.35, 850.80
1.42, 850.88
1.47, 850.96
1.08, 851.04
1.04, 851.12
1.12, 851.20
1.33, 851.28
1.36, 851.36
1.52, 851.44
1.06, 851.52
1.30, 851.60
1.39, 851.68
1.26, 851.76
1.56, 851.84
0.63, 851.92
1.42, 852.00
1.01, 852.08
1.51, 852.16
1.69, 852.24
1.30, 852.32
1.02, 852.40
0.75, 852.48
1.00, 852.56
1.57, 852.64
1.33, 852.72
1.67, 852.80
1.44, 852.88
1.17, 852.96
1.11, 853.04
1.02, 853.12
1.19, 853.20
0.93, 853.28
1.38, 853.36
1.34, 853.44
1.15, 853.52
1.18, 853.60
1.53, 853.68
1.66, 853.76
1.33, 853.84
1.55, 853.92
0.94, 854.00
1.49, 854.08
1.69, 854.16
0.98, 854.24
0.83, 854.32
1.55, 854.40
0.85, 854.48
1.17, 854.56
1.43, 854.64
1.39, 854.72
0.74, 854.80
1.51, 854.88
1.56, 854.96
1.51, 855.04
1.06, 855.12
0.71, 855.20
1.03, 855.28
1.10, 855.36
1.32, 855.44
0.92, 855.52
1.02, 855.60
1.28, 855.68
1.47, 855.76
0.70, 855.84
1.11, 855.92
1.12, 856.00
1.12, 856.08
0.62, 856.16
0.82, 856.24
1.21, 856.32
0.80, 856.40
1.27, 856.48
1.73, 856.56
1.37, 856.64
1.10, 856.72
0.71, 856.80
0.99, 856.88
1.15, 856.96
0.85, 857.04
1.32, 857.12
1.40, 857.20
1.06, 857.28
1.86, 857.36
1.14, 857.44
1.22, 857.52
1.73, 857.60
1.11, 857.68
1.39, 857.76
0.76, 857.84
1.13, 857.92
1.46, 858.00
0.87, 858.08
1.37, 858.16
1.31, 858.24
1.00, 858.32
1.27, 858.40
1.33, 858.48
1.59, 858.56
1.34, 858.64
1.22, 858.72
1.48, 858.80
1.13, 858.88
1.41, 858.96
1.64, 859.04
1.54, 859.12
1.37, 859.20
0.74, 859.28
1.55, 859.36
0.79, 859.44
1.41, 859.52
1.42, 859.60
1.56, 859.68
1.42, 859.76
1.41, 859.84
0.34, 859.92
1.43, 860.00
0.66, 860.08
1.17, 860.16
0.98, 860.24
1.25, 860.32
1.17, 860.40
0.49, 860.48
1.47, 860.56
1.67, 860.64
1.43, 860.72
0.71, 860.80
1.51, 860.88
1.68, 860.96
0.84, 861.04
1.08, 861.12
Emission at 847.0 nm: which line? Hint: [S II] 6716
